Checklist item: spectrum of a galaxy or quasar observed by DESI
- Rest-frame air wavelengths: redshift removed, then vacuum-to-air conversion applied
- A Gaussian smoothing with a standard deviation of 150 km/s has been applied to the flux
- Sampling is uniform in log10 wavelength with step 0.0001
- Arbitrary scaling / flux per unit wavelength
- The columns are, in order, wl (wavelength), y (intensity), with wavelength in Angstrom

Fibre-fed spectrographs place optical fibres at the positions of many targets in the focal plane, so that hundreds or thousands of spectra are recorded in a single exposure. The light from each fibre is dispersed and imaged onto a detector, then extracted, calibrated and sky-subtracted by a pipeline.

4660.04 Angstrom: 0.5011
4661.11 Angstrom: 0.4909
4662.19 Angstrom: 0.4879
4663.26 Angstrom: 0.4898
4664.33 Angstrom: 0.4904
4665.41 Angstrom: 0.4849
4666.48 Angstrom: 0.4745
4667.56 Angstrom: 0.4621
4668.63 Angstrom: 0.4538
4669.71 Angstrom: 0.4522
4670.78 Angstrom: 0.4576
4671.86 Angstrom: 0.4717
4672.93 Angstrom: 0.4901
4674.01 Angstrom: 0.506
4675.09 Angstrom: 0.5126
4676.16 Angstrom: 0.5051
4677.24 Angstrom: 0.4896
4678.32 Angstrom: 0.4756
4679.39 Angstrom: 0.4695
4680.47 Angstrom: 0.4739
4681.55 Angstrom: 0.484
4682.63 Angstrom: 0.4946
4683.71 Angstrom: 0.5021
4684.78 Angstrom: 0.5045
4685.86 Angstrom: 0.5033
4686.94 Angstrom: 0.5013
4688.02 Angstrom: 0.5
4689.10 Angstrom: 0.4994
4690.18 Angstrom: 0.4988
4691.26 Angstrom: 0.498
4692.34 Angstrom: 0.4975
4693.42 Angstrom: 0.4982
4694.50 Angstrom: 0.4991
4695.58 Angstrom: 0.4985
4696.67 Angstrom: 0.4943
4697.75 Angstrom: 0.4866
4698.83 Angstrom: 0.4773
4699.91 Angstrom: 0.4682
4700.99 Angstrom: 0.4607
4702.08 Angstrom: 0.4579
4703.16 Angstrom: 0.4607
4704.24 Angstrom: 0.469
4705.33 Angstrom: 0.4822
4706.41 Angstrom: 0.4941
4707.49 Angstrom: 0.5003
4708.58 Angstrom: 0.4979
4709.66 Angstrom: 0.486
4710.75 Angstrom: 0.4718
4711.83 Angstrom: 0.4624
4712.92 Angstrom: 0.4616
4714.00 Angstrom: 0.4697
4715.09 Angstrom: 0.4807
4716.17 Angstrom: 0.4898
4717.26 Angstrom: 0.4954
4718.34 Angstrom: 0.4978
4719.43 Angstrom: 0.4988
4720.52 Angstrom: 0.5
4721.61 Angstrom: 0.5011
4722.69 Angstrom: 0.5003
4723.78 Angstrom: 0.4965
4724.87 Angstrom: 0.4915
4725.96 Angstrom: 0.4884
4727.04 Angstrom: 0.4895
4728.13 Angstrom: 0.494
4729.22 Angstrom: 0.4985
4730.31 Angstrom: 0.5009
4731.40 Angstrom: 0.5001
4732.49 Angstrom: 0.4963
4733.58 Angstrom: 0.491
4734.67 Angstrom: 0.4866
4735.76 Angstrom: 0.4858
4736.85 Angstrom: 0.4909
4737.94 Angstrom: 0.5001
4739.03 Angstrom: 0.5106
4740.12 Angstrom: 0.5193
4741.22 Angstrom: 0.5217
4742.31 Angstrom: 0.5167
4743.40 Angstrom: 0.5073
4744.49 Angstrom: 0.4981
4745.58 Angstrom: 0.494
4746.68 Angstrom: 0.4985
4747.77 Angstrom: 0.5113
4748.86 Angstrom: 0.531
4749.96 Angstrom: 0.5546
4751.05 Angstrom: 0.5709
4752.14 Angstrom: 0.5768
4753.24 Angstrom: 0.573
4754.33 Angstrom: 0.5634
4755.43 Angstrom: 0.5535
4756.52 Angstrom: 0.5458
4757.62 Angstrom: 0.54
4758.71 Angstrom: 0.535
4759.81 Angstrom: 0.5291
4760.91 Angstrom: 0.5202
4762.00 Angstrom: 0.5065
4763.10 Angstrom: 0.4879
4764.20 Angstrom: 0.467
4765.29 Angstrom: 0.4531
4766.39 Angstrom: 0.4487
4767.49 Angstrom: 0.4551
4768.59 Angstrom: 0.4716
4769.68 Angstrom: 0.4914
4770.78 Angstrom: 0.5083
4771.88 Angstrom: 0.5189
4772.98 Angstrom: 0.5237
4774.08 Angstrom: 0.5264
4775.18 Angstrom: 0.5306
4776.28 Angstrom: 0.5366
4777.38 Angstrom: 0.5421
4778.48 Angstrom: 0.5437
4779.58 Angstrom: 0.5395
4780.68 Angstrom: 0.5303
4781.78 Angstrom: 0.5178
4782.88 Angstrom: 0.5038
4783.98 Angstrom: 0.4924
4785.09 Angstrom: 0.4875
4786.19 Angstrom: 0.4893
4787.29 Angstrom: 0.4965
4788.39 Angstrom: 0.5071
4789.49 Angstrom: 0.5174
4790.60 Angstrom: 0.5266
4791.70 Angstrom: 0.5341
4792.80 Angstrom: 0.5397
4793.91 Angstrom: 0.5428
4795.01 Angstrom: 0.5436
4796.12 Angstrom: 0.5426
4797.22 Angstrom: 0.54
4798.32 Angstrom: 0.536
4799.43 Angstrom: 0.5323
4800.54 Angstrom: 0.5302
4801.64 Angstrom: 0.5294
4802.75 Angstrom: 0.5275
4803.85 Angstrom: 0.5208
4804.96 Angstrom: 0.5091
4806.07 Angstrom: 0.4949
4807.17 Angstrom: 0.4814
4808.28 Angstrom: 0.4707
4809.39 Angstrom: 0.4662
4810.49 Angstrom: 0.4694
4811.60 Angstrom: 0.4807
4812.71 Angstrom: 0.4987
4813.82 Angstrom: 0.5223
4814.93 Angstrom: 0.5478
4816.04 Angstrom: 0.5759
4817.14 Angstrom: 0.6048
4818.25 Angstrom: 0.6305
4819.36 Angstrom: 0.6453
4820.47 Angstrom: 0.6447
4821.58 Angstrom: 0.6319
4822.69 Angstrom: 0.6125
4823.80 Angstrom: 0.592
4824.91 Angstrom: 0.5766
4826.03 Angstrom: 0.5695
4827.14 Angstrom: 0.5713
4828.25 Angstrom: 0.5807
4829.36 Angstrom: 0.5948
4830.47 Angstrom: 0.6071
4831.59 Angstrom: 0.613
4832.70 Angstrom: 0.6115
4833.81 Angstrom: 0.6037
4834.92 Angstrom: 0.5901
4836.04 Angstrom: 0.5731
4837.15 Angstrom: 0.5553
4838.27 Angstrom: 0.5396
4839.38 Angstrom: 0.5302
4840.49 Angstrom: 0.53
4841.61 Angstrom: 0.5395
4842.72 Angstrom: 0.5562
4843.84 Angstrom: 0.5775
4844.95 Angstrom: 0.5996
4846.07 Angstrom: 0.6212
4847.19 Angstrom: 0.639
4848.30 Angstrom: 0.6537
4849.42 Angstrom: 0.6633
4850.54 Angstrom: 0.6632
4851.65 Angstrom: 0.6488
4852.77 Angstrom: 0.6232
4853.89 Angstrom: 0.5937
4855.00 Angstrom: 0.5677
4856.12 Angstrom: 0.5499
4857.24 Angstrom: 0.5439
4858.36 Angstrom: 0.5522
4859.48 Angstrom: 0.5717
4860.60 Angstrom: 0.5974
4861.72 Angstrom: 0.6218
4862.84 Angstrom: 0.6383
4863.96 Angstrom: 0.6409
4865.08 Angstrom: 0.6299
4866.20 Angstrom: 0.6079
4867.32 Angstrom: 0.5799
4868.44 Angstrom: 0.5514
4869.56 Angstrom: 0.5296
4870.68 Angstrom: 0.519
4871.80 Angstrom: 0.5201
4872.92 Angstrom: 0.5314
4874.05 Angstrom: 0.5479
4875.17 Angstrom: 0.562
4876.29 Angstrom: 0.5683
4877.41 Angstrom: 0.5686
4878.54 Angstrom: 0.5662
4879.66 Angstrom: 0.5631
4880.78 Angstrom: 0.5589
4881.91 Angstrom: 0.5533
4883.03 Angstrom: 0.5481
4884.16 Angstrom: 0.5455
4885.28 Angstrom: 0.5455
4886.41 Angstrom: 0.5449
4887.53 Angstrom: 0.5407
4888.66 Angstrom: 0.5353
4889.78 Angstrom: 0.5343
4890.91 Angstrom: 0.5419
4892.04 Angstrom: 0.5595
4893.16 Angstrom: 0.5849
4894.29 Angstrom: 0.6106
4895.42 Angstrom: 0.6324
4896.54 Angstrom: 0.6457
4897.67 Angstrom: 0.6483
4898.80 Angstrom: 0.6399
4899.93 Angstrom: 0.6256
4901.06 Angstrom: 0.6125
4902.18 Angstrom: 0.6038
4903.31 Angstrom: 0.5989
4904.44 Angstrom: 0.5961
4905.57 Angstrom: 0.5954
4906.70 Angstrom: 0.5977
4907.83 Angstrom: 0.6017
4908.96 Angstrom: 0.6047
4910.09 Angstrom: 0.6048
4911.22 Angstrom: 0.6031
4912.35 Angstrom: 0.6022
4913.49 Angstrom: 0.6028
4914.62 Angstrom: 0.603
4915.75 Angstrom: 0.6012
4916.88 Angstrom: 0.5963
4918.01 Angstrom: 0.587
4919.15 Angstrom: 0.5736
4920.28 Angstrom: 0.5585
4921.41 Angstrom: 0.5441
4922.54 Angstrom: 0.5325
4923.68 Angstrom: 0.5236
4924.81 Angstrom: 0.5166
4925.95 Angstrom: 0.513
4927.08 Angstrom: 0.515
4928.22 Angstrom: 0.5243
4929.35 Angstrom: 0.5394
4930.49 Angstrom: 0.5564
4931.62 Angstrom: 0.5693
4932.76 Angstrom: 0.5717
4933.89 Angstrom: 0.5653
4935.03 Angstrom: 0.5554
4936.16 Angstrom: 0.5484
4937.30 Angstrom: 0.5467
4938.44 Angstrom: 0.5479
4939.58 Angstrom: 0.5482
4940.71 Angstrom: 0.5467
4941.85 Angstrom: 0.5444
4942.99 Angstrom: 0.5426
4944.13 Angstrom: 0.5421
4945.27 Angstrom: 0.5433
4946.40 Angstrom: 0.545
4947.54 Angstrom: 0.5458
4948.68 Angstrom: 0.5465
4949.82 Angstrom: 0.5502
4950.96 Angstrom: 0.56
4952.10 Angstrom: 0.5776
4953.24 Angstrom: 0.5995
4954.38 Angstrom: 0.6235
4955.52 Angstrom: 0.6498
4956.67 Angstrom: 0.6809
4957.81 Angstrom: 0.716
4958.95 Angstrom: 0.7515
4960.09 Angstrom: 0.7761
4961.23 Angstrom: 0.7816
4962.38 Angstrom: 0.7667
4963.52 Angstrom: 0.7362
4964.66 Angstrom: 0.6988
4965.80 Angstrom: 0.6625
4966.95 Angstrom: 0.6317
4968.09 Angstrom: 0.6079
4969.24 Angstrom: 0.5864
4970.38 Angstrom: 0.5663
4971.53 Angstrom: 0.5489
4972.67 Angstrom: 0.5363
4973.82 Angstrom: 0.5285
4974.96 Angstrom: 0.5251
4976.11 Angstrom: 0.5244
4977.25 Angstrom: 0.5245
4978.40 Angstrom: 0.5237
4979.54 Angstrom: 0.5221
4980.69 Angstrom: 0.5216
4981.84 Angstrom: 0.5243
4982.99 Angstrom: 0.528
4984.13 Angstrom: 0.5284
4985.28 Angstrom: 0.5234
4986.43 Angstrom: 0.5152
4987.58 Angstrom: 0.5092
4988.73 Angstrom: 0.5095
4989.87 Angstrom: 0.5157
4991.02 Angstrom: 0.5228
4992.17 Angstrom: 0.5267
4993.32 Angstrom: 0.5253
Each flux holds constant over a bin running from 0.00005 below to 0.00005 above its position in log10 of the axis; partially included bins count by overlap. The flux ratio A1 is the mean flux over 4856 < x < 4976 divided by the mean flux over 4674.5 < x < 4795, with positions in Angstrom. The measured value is 1.2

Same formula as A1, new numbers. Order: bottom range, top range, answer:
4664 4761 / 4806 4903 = 1.16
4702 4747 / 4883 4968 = 1.20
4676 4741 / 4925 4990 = 1.18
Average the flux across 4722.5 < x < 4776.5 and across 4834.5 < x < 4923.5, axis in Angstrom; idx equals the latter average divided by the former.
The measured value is 1.14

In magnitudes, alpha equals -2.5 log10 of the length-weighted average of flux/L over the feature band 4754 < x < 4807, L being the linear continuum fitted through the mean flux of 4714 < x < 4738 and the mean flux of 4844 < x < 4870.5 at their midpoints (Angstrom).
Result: 0.04 mag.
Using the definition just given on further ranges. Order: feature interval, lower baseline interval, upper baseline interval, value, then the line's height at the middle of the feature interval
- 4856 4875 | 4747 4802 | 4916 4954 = -0.07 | 0.539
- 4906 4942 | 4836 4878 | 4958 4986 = 0.06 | 0.594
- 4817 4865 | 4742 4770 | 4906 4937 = -0.11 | 0.542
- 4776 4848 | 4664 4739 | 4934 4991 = -0.05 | 0.527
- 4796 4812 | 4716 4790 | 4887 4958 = 0.05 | 0.53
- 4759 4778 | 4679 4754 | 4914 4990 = 0.03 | 0.514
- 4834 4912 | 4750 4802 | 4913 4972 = -0.04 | 0.563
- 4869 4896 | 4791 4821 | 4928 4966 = 0.04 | 0.573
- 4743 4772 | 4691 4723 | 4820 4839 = 0.03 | 0.529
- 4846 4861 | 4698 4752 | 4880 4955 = -0.11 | 0.545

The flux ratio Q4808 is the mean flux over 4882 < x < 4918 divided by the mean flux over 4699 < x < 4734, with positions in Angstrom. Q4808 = 1.21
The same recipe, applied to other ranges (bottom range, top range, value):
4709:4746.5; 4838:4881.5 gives 1.18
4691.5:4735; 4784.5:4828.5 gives 1.11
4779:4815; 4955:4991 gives 1.16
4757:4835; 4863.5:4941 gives 1.07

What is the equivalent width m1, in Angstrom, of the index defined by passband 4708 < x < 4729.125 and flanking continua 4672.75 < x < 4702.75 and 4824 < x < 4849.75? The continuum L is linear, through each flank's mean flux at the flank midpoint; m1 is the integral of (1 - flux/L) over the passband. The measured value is 0.92 Angstrom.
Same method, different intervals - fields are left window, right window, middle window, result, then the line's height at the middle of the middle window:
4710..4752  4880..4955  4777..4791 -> 0.1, 0.52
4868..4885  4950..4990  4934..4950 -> 1.0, 0.583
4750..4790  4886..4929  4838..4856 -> -1.4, 0.553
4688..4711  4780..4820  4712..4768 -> -0.4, 0.502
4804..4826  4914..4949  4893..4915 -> -2.4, 0.551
